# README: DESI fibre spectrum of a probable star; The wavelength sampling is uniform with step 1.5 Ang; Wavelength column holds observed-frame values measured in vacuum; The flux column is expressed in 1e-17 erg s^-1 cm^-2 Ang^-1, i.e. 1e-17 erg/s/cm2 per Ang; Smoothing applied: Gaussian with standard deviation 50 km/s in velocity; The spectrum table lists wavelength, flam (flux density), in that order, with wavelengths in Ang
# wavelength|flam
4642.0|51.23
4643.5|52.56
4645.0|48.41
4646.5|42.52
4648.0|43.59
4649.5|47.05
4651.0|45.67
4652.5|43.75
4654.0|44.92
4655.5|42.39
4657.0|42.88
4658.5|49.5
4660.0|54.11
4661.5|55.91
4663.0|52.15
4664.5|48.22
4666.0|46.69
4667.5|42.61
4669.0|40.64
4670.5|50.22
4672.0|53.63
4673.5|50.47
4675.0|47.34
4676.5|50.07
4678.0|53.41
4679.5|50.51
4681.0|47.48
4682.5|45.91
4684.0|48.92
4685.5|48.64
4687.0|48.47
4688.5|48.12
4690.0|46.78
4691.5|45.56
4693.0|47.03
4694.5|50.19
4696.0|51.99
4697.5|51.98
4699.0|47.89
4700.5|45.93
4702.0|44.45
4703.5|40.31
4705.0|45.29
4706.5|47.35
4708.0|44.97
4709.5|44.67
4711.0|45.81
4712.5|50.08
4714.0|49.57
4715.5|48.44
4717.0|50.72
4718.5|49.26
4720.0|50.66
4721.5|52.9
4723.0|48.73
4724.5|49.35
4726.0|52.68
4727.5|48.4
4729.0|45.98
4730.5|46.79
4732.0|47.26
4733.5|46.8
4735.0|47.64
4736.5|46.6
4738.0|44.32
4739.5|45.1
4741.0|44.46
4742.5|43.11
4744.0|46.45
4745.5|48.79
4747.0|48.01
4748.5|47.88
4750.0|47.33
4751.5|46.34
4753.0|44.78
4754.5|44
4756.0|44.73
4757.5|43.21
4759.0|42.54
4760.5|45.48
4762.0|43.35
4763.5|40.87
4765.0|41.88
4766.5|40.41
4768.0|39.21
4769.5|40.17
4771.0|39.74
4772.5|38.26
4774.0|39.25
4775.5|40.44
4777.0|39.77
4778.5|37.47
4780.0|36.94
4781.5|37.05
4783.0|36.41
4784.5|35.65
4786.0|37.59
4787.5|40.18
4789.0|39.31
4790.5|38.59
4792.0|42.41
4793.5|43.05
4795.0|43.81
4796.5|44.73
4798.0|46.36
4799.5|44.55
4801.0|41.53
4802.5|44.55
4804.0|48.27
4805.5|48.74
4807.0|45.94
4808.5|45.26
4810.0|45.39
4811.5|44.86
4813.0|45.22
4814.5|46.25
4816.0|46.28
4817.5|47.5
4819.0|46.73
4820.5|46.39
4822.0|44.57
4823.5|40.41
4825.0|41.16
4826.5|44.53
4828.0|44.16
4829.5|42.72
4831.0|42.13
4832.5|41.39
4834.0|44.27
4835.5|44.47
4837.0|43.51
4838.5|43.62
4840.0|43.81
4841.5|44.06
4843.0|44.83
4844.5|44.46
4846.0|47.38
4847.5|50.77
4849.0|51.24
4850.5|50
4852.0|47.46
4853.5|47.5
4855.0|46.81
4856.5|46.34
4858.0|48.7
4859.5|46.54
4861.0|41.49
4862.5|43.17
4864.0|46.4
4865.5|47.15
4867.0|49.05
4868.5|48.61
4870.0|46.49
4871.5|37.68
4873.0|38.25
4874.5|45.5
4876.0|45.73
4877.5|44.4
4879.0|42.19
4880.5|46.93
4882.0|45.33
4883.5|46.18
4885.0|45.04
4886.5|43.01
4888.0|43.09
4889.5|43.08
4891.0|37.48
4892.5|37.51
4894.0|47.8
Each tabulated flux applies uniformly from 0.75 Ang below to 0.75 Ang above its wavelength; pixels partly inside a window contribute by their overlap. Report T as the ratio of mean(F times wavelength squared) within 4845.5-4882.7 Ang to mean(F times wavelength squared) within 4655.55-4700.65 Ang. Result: 1.0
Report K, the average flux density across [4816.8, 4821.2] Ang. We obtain 46.9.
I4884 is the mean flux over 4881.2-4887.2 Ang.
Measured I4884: 44.9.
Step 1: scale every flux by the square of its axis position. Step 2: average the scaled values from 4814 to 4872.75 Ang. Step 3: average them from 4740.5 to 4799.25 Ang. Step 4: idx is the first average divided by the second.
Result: 1.1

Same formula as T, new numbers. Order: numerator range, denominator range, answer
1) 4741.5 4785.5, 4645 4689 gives 0.92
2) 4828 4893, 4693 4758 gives 1.00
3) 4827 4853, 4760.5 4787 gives 1.19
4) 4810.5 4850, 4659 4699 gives 0.97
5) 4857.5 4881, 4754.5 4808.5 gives 1.12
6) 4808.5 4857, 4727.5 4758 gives 1.02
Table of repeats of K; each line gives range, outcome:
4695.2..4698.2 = 52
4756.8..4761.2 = 43.7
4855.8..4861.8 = 45.7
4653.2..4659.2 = 44.9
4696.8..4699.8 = 49.8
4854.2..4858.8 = 47.3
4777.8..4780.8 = 37.2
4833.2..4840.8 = 43.9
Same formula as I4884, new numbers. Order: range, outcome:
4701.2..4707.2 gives 44.3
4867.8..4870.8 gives 47.4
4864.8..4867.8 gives 48.1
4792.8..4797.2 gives 43.9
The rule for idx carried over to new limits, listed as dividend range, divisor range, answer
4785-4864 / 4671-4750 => 0.98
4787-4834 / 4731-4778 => 1.03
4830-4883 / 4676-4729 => 1.00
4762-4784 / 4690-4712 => 0.87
